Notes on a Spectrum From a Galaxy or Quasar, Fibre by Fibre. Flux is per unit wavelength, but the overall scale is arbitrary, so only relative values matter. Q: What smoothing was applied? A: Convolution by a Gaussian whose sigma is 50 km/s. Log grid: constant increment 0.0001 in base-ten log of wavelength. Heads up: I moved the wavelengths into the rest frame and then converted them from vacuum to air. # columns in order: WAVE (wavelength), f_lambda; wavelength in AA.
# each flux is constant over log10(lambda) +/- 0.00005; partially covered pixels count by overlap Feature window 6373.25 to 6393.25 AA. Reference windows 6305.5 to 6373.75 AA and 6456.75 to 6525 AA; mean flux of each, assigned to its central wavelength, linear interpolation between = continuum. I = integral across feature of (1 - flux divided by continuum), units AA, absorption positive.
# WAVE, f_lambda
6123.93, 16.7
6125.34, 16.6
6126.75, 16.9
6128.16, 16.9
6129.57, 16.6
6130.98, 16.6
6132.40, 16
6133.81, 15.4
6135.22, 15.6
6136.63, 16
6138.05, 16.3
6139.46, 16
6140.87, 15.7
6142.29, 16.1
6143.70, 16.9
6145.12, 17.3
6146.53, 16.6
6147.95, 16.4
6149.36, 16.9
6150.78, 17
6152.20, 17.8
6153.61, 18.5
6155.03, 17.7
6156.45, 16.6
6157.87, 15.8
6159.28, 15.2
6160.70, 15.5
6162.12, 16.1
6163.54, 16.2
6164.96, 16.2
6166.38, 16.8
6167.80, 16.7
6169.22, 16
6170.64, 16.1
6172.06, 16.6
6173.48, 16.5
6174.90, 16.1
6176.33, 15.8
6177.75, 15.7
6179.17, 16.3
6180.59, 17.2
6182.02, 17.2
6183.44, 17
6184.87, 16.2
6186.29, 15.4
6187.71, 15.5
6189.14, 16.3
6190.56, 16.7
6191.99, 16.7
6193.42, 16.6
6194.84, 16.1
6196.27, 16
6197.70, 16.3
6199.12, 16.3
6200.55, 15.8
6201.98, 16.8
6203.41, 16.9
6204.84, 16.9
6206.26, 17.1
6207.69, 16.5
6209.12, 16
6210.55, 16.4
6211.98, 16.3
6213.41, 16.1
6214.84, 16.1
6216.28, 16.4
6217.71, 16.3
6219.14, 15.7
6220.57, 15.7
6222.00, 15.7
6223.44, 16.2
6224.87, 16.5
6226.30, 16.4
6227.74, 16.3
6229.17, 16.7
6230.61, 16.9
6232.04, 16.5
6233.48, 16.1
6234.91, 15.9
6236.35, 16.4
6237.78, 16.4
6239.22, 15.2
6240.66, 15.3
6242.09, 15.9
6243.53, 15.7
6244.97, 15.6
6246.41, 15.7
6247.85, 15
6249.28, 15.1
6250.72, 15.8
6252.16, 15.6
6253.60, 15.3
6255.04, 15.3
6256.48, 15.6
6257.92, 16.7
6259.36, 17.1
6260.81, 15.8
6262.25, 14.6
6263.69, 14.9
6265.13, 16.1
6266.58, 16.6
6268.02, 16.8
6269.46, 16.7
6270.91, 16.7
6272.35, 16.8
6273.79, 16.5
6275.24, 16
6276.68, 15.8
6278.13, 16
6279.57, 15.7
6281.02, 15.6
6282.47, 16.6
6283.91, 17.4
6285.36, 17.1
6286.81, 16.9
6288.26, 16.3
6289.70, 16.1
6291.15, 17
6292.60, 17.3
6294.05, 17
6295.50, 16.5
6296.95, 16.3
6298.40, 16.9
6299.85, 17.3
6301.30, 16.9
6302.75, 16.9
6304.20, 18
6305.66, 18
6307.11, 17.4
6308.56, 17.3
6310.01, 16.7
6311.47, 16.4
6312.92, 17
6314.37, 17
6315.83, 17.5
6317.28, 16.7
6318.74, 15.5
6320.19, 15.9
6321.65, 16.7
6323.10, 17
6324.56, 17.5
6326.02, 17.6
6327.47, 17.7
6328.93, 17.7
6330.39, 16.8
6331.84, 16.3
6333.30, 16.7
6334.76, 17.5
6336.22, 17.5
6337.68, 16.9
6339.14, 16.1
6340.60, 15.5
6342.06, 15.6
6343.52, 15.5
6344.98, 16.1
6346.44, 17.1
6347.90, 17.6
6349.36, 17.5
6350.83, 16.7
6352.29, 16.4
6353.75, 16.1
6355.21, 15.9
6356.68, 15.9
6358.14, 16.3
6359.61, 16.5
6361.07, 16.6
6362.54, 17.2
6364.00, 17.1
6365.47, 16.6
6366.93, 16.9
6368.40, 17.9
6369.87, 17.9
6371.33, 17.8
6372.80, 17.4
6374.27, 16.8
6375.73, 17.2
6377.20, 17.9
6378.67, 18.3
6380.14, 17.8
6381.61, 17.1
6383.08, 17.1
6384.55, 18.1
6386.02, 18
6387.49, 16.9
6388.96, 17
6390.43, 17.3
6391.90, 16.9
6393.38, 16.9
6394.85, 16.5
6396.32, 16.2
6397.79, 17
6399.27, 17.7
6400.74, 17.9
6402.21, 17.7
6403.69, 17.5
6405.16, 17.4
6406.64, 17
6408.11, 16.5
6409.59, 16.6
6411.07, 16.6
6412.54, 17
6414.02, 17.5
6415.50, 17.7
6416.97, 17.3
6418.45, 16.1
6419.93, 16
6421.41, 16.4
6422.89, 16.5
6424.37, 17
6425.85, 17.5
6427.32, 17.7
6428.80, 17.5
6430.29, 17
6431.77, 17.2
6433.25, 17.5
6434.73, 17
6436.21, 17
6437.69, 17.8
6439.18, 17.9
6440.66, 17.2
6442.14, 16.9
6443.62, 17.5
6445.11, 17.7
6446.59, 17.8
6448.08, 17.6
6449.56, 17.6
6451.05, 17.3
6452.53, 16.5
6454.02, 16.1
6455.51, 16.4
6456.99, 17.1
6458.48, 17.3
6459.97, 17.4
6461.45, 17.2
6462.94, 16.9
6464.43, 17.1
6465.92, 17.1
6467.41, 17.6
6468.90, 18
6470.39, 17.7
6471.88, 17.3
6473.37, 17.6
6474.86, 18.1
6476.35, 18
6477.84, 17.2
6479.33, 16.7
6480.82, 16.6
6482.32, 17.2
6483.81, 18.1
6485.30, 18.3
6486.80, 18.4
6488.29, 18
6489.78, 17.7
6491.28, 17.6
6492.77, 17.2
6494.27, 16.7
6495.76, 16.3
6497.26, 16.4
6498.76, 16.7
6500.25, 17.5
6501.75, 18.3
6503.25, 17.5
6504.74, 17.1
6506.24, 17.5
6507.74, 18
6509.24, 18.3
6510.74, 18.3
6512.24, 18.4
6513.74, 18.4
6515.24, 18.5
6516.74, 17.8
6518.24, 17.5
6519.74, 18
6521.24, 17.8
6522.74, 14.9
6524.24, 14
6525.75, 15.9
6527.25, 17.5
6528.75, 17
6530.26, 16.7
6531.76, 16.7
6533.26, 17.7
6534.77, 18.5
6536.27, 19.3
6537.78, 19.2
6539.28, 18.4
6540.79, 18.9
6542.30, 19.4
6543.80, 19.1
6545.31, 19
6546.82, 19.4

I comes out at -0.5 AA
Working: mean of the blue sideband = 16.8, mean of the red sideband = 17.4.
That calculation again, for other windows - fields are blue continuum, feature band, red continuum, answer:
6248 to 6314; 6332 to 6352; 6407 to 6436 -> 0.1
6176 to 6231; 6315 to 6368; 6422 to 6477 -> 0.6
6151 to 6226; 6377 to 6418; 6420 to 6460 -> -0.5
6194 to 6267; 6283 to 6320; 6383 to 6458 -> -1.0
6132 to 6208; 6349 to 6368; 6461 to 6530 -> 0.4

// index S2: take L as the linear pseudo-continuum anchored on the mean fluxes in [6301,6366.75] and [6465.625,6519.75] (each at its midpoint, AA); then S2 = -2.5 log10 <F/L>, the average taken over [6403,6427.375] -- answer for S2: 0.02 mag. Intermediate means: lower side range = 16.8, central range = 16.9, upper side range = 17.6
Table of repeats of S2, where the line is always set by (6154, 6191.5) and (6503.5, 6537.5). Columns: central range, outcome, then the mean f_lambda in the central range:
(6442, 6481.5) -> 0.00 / 17.3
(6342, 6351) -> 0.02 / 16.6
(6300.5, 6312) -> -0.03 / 17.2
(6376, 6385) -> -0.04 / 17.7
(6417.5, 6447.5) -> 0.00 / 17.2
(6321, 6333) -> -0.02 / 17.2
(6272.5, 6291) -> 0.02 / 16.4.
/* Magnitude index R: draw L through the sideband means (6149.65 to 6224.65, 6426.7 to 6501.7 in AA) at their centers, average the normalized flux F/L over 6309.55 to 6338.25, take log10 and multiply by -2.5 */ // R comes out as -0.01 mag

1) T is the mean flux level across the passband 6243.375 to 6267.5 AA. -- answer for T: 15.7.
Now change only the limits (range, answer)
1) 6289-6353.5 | 16.8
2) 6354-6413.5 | 17.1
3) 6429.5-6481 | 17.3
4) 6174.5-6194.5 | 16.3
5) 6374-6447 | 17.2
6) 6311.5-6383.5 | 16.9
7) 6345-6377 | 16.9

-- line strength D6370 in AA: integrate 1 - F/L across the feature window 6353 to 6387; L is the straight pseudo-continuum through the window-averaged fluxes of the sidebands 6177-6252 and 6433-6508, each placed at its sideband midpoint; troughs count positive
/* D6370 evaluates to -0.51 AA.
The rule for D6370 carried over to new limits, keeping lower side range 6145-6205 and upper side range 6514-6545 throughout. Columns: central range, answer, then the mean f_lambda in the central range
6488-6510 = 0.2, 17.4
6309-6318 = 0.0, 16.9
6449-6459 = 0.3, 16.9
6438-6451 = -0.1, 17.5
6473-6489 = -0.1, 17.7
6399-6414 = 0.1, 17.2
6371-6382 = -0.3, 17.5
